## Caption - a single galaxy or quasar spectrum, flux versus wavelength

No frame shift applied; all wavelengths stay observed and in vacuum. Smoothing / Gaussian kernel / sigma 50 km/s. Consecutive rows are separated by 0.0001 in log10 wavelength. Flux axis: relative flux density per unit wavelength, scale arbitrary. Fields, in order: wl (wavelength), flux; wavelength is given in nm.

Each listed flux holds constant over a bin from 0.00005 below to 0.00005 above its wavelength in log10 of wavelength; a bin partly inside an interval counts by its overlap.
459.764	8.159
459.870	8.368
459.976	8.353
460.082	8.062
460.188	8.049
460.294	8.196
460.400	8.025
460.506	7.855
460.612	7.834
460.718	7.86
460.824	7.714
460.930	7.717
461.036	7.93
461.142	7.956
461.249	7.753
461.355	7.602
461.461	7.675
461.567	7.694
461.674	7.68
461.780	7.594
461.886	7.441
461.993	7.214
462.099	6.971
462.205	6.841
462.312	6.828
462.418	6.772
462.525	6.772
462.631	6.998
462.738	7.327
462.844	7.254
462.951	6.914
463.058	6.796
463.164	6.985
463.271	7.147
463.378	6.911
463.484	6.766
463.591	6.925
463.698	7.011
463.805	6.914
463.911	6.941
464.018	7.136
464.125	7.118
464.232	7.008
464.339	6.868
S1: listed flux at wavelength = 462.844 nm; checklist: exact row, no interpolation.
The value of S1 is 7.254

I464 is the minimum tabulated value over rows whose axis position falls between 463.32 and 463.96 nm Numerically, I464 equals 6.766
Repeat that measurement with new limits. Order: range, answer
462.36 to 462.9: 6.772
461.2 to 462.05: 7.214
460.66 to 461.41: 7.602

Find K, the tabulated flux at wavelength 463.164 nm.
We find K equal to 6.985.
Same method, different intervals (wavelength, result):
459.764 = 8.159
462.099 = 6.971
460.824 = 7.714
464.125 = 7.118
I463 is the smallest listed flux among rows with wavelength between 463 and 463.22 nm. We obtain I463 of 6.796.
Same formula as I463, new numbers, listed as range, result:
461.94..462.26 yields 6.841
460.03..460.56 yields 7.855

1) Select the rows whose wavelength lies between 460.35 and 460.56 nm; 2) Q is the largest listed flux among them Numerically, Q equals 8.025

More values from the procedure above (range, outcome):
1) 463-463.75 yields 7.147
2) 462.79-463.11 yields 7.254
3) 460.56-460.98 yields 7.86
